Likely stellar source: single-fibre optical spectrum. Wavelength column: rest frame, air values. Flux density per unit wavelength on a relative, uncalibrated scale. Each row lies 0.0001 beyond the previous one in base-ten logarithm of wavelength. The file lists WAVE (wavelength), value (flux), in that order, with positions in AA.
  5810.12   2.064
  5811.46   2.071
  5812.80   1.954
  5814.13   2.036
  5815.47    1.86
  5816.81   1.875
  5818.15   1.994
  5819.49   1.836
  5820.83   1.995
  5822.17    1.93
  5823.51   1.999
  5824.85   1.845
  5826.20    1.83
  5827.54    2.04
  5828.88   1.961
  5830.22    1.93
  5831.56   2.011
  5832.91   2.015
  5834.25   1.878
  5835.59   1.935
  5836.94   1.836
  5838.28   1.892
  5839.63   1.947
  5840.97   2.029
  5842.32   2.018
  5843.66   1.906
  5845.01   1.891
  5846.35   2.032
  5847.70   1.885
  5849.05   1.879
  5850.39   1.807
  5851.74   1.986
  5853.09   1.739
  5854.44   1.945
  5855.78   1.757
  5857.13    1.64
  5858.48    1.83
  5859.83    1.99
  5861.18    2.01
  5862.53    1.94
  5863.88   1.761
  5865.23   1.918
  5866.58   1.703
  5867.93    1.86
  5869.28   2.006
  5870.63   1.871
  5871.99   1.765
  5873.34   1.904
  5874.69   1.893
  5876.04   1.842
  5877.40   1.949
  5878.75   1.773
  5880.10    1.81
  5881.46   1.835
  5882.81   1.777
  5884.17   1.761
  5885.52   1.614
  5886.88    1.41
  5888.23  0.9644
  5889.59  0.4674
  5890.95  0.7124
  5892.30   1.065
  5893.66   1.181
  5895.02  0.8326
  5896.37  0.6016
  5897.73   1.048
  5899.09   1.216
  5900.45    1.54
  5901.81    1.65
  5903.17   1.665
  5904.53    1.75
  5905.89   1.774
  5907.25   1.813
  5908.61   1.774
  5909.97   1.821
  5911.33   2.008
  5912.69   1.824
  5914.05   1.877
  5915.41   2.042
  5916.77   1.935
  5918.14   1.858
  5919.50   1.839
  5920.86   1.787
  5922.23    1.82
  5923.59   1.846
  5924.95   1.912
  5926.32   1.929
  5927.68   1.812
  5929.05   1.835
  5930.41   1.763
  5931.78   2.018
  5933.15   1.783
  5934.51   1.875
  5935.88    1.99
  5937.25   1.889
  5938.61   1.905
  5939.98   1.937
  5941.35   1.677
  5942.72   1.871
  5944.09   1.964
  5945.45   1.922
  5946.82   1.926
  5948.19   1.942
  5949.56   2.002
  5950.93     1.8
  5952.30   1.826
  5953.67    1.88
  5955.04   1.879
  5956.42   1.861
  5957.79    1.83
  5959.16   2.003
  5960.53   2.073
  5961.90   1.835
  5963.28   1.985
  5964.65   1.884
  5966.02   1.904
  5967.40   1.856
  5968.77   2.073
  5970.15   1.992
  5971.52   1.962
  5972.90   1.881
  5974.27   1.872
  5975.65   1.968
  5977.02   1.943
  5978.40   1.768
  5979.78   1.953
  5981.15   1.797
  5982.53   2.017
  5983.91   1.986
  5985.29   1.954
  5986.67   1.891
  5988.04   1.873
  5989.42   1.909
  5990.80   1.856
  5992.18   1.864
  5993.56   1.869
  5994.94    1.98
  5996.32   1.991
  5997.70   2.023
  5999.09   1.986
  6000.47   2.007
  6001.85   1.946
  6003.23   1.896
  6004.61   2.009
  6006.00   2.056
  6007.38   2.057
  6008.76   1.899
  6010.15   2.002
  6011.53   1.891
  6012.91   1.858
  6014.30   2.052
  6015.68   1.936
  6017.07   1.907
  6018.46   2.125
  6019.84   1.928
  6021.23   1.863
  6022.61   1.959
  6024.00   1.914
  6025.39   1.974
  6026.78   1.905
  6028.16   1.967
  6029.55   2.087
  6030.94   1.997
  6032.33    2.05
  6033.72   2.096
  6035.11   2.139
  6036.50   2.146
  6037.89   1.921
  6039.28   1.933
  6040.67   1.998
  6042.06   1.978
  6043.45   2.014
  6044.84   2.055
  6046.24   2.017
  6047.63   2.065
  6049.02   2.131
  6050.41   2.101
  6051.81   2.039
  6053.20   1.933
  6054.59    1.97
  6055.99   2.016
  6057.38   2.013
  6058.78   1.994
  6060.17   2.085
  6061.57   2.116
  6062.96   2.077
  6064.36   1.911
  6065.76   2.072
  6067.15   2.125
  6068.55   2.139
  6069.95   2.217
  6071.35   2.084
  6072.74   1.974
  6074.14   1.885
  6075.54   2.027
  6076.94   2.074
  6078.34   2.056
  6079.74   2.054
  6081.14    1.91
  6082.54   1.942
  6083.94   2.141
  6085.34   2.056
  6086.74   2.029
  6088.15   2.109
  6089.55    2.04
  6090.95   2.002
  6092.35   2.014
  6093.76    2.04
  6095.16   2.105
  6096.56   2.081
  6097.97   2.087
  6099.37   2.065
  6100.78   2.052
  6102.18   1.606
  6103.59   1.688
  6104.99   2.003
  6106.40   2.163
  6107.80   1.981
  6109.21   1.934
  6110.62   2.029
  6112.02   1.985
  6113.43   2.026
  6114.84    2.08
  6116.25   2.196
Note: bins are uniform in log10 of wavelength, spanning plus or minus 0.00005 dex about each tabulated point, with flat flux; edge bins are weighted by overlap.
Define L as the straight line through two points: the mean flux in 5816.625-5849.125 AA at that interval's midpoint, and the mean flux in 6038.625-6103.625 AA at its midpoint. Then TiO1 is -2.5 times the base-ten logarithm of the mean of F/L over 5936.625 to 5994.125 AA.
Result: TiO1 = 0.04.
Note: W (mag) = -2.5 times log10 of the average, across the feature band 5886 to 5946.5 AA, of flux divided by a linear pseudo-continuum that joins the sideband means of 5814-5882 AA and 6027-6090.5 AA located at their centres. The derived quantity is 0.18 mag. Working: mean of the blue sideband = 1.9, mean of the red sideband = 2.04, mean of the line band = 1.64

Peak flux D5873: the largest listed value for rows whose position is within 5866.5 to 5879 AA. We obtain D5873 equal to 2.006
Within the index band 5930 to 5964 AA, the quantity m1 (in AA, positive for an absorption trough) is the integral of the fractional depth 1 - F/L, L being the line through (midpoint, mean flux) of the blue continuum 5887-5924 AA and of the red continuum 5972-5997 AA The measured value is -3.6 AA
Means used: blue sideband 1.5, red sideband 1.91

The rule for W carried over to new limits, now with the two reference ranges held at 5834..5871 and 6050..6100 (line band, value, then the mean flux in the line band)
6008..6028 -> 0.03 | 1.95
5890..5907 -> 0.46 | 1.25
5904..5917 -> 0.04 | 1.86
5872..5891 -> 0.20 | 1.59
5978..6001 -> 0.03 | 1.93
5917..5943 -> 0.05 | 1.86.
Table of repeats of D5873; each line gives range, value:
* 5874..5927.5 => 2.042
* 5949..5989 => 2.073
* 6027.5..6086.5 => 2.217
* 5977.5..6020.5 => 2.125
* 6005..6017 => 2.057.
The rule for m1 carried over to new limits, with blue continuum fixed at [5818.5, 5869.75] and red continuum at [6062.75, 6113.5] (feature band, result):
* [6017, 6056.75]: -0.3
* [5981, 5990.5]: 0.2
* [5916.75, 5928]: 0.5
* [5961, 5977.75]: 0.3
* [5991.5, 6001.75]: 0.1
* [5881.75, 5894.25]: 4.5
